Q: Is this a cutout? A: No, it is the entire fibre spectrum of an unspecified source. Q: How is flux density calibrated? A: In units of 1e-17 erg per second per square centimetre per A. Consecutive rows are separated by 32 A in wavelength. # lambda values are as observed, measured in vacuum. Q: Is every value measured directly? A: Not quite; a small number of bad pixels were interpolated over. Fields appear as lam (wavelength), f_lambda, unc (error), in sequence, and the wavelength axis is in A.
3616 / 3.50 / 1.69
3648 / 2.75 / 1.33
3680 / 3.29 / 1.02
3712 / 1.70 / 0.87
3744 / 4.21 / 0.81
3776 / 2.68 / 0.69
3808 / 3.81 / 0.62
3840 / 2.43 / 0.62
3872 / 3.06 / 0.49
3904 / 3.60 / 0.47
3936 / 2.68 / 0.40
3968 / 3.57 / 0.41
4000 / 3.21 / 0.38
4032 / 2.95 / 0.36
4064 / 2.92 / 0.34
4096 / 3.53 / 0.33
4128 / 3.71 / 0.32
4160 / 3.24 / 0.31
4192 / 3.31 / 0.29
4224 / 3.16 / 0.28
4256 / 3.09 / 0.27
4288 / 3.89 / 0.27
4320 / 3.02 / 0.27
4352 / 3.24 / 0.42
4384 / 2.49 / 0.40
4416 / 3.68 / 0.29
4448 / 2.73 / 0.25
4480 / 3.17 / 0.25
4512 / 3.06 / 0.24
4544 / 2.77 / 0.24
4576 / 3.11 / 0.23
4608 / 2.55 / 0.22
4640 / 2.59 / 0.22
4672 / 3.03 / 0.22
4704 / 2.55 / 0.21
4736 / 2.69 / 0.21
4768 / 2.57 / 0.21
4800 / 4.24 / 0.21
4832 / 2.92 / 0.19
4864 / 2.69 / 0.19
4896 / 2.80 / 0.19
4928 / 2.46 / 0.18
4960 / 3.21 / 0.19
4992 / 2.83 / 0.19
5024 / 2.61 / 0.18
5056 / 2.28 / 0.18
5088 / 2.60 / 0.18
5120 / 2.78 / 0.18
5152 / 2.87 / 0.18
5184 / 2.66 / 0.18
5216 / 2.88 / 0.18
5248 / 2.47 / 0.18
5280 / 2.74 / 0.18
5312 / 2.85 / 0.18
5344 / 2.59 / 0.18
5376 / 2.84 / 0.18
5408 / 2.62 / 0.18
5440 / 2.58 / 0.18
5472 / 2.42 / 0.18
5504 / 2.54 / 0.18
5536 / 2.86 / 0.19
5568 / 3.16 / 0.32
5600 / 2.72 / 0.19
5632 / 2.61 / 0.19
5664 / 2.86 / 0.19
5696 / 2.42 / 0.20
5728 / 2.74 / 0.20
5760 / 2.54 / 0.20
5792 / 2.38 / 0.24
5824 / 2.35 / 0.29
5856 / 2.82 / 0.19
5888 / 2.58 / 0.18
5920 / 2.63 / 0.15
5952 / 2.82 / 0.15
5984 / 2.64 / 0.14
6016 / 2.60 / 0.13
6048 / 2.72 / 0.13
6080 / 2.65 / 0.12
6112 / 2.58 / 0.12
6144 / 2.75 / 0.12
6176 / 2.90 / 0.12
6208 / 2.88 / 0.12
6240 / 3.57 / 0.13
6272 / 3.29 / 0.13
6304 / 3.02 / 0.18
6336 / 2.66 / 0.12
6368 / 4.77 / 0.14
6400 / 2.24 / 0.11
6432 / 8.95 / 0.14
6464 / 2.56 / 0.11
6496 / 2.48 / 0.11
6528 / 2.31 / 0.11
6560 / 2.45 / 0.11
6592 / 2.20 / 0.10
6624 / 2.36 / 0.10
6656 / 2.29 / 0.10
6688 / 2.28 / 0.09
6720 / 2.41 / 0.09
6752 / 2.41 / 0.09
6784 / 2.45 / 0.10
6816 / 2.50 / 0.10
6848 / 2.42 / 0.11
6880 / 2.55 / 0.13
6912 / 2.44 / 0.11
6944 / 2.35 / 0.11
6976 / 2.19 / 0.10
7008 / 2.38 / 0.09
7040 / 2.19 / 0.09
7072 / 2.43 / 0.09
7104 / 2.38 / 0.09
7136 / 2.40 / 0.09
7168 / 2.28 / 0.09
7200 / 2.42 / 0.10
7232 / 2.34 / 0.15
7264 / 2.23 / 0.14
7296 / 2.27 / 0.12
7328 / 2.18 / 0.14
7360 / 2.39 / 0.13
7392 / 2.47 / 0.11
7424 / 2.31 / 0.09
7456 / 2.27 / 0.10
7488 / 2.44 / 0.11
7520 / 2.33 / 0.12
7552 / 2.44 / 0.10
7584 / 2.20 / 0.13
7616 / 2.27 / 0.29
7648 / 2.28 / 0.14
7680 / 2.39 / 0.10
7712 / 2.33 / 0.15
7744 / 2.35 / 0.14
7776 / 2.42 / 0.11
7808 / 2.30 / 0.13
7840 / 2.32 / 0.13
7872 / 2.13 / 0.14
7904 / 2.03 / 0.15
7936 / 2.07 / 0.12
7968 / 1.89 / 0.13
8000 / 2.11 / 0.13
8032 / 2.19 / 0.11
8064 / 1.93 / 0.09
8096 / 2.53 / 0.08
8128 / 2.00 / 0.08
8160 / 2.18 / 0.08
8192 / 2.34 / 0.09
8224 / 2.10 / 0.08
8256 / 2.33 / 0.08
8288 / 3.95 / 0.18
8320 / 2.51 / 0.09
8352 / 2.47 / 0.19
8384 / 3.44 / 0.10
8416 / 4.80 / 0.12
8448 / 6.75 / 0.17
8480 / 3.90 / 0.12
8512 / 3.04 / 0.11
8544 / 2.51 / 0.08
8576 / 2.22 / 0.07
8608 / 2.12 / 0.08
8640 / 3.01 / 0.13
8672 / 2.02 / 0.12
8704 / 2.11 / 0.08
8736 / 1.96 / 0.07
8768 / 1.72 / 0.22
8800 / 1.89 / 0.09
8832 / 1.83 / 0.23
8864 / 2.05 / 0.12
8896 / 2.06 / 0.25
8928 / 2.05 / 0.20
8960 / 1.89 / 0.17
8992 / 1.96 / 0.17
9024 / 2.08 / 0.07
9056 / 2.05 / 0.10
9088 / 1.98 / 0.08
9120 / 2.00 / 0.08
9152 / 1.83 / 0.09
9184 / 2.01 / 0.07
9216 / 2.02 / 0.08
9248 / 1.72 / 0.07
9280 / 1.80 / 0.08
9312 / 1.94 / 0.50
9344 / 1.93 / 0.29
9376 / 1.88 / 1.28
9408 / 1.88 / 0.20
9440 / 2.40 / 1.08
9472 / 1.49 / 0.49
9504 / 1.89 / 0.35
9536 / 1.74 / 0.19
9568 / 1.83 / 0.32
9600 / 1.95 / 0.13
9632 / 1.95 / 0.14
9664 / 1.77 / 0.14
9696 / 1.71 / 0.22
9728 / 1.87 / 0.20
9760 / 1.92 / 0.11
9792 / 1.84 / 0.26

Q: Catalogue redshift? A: 0.285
